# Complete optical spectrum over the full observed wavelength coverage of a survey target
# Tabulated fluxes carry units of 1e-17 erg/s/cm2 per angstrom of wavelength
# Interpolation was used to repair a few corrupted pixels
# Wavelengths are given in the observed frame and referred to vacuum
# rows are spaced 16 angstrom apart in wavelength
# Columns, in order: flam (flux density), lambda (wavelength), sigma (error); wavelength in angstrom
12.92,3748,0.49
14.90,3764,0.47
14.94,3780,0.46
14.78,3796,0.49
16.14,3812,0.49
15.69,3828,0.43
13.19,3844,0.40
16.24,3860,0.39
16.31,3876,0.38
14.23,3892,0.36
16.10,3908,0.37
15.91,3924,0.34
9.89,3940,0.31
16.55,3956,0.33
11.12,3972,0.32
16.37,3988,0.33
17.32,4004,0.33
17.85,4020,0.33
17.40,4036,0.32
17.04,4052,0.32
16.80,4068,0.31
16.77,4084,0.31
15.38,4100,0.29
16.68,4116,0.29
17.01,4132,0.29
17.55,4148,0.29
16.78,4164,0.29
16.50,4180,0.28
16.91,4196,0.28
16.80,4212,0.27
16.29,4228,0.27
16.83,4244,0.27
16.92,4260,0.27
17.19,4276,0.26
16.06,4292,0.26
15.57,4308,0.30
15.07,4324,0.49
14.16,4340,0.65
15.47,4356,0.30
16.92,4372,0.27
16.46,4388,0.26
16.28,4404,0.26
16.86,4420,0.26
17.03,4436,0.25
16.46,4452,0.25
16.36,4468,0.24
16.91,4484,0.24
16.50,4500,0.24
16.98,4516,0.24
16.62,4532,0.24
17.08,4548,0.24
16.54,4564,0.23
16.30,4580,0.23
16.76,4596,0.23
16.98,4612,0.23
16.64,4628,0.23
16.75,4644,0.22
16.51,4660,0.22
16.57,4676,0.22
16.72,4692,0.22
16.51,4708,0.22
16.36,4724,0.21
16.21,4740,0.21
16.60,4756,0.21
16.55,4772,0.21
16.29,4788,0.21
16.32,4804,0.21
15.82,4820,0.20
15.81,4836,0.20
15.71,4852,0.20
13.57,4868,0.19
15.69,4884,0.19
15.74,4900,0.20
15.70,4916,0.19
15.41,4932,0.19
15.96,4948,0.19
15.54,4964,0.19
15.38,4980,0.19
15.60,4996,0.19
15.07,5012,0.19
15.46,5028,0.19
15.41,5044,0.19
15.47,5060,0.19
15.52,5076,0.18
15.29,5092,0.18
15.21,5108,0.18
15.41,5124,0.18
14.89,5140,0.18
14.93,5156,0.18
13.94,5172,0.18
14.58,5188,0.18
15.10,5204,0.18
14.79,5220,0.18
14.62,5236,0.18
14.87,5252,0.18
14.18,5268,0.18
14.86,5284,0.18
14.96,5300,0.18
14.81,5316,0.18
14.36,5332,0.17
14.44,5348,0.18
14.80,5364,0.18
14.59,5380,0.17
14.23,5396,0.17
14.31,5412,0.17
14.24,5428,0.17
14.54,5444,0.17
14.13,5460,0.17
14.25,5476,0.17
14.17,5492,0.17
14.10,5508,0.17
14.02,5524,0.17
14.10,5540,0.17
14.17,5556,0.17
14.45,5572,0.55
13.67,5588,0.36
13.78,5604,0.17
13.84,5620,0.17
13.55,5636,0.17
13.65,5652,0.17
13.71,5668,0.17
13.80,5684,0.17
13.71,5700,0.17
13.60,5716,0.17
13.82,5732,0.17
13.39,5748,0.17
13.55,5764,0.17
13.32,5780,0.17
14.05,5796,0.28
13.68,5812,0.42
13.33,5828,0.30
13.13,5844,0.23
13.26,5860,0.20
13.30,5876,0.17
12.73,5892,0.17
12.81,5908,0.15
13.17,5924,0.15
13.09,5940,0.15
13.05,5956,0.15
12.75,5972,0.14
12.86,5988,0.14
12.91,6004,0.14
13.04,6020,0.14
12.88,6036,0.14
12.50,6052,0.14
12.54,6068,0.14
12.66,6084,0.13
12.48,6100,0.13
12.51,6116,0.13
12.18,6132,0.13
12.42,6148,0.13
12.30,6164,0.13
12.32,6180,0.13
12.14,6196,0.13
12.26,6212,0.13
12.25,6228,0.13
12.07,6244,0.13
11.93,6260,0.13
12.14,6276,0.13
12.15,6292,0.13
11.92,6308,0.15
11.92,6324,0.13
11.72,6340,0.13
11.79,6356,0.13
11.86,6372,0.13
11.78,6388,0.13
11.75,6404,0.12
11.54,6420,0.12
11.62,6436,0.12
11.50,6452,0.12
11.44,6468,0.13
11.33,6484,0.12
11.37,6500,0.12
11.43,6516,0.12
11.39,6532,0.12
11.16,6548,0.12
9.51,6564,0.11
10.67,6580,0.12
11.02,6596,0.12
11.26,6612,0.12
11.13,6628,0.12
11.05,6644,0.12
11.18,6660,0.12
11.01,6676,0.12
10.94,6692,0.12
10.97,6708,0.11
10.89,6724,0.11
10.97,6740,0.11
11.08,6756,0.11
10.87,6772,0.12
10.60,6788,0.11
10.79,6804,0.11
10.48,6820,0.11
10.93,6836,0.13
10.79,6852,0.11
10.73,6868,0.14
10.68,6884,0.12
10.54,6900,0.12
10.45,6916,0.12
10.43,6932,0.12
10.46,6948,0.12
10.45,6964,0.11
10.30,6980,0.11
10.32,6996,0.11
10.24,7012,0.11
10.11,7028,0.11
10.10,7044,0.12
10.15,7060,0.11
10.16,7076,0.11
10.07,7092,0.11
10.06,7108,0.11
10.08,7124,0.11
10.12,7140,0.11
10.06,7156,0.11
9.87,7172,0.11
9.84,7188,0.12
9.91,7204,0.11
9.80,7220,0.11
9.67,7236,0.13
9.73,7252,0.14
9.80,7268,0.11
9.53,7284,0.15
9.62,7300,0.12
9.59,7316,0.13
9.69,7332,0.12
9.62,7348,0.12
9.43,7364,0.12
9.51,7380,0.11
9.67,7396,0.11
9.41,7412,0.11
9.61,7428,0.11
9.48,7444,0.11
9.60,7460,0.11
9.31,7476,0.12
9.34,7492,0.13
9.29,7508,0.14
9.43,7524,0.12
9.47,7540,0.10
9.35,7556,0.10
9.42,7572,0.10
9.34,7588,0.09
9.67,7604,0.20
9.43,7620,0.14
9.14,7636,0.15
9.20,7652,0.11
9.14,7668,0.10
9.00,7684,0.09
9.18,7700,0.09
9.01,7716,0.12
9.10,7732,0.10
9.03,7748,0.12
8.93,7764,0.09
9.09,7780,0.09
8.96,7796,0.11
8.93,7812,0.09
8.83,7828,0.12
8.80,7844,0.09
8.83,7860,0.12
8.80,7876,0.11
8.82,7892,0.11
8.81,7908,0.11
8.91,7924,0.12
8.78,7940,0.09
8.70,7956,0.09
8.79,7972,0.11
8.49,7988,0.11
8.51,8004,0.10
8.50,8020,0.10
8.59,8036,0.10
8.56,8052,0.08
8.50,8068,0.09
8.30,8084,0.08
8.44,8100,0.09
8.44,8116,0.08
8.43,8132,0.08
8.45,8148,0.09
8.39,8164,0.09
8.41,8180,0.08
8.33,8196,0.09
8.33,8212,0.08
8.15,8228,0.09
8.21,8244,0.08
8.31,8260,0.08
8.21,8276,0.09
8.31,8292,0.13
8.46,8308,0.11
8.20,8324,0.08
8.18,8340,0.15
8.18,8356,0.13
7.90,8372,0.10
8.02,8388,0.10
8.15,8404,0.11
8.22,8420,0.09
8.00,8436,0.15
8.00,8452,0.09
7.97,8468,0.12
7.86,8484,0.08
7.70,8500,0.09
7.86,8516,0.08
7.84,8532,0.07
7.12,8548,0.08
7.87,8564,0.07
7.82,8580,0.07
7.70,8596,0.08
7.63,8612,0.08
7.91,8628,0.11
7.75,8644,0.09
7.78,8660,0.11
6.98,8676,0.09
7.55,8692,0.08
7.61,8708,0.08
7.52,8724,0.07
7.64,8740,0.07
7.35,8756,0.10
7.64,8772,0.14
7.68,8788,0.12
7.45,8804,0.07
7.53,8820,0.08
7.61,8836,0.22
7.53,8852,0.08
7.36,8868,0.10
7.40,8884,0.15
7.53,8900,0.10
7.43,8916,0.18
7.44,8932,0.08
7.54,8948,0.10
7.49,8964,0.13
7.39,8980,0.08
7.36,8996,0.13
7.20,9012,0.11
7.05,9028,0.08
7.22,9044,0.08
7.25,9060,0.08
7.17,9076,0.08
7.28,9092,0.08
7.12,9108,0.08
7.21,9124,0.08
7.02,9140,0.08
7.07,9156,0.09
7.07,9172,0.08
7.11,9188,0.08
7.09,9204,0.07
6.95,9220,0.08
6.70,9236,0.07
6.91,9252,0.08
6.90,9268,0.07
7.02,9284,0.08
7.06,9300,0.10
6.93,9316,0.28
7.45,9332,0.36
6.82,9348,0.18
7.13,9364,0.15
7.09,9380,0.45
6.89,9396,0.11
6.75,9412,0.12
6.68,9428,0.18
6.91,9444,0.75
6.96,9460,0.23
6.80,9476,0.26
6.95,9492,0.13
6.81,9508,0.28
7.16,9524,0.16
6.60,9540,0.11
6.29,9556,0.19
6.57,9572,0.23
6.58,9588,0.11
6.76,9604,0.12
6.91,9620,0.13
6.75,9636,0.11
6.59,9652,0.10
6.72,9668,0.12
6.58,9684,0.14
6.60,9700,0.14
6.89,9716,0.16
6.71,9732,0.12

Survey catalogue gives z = 0.001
